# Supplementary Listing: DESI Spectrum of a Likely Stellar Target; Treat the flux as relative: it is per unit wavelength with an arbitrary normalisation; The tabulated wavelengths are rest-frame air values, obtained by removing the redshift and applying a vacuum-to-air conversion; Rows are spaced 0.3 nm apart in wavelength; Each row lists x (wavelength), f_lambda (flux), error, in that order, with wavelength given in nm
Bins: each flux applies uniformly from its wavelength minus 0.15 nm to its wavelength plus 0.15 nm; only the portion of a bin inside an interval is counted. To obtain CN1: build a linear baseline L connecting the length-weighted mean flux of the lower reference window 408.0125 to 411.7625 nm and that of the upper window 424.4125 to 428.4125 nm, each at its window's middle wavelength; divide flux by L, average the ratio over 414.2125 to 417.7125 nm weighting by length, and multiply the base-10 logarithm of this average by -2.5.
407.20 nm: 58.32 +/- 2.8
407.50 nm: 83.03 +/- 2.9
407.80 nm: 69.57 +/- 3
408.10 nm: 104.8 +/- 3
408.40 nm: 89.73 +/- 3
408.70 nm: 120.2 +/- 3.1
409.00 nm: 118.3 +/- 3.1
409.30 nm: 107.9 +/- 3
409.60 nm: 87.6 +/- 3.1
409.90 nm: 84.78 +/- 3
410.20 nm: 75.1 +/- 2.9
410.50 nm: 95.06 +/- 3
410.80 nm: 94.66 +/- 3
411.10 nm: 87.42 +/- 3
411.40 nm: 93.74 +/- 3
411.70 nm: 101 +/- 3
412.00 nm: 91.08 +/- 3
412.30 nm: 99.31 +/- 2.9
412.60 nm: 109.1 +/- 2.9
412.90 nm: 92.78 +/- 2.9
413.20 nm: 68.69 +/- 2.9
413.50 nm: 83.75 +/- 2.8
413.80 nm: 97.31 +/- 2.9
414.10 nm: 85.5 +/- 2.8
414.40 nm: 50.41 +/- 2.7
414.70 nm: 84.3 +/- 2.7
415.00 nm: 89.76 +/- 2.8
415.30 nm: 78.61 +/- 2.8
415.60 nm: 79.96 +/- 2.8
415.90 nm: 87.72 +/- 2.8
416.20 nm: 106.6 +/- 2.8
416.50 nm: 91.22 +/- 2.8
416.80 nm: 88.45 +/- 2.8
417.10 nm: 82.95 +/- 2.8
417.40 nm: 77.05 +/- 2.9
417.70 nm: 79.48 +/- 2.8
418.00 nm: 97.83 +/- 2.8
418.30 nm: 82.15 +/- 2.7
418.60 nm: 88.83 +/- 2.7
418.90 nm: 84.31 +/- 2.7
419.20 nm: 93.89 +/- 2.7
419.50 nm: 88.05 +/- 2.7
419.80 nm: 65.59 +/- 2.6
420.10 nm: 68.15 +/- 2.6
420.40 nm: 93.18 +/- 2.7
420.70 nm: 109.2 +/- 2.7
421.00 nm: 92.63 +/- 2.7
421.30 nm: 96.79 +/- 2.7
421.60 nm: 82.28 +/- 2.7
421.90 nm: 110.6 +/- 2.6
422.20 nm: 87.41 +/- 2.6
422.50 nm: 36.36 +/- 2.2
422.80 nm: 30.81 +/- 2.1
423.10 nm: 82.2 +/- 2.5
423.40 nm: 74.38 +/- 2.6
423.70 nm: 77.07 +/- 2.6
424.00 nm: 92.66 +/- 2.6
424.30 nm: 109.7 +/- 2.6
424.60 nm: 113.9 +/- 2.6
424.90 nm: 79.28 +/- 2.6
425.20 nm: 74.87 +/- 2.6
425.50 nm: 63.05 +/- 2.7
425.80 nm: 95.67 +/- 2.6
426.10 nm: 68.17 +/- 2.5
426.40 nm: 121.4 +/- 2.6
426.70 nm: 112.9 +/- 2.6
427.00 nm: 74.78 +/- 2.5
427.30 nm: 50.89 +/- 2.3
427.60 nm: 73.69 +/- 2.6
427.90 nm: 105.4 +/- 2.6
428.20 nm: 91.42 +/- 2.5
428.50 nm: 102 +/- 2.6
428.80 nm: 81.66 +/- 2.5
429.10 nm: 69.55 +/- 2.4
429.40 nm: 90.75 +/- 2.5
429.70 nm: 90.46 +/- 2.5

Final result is 0.12 mag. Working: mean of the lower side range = 96.7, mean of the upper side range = 87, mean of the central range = 83.2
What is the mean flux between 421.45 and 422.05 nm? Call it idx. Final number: 96.4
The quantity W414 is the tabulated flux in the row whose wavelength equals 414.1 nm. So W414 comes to 85.5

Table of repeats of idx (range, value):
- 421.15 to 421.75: 89.5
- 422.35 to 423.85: 60.2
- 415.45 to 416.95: 90.8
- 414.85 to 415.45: 84.2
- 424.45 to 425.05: 96.6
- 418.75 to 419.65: 88.7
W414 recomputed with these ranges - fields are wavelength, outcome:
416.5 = 91.22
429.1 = 69.55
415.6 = 79.96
